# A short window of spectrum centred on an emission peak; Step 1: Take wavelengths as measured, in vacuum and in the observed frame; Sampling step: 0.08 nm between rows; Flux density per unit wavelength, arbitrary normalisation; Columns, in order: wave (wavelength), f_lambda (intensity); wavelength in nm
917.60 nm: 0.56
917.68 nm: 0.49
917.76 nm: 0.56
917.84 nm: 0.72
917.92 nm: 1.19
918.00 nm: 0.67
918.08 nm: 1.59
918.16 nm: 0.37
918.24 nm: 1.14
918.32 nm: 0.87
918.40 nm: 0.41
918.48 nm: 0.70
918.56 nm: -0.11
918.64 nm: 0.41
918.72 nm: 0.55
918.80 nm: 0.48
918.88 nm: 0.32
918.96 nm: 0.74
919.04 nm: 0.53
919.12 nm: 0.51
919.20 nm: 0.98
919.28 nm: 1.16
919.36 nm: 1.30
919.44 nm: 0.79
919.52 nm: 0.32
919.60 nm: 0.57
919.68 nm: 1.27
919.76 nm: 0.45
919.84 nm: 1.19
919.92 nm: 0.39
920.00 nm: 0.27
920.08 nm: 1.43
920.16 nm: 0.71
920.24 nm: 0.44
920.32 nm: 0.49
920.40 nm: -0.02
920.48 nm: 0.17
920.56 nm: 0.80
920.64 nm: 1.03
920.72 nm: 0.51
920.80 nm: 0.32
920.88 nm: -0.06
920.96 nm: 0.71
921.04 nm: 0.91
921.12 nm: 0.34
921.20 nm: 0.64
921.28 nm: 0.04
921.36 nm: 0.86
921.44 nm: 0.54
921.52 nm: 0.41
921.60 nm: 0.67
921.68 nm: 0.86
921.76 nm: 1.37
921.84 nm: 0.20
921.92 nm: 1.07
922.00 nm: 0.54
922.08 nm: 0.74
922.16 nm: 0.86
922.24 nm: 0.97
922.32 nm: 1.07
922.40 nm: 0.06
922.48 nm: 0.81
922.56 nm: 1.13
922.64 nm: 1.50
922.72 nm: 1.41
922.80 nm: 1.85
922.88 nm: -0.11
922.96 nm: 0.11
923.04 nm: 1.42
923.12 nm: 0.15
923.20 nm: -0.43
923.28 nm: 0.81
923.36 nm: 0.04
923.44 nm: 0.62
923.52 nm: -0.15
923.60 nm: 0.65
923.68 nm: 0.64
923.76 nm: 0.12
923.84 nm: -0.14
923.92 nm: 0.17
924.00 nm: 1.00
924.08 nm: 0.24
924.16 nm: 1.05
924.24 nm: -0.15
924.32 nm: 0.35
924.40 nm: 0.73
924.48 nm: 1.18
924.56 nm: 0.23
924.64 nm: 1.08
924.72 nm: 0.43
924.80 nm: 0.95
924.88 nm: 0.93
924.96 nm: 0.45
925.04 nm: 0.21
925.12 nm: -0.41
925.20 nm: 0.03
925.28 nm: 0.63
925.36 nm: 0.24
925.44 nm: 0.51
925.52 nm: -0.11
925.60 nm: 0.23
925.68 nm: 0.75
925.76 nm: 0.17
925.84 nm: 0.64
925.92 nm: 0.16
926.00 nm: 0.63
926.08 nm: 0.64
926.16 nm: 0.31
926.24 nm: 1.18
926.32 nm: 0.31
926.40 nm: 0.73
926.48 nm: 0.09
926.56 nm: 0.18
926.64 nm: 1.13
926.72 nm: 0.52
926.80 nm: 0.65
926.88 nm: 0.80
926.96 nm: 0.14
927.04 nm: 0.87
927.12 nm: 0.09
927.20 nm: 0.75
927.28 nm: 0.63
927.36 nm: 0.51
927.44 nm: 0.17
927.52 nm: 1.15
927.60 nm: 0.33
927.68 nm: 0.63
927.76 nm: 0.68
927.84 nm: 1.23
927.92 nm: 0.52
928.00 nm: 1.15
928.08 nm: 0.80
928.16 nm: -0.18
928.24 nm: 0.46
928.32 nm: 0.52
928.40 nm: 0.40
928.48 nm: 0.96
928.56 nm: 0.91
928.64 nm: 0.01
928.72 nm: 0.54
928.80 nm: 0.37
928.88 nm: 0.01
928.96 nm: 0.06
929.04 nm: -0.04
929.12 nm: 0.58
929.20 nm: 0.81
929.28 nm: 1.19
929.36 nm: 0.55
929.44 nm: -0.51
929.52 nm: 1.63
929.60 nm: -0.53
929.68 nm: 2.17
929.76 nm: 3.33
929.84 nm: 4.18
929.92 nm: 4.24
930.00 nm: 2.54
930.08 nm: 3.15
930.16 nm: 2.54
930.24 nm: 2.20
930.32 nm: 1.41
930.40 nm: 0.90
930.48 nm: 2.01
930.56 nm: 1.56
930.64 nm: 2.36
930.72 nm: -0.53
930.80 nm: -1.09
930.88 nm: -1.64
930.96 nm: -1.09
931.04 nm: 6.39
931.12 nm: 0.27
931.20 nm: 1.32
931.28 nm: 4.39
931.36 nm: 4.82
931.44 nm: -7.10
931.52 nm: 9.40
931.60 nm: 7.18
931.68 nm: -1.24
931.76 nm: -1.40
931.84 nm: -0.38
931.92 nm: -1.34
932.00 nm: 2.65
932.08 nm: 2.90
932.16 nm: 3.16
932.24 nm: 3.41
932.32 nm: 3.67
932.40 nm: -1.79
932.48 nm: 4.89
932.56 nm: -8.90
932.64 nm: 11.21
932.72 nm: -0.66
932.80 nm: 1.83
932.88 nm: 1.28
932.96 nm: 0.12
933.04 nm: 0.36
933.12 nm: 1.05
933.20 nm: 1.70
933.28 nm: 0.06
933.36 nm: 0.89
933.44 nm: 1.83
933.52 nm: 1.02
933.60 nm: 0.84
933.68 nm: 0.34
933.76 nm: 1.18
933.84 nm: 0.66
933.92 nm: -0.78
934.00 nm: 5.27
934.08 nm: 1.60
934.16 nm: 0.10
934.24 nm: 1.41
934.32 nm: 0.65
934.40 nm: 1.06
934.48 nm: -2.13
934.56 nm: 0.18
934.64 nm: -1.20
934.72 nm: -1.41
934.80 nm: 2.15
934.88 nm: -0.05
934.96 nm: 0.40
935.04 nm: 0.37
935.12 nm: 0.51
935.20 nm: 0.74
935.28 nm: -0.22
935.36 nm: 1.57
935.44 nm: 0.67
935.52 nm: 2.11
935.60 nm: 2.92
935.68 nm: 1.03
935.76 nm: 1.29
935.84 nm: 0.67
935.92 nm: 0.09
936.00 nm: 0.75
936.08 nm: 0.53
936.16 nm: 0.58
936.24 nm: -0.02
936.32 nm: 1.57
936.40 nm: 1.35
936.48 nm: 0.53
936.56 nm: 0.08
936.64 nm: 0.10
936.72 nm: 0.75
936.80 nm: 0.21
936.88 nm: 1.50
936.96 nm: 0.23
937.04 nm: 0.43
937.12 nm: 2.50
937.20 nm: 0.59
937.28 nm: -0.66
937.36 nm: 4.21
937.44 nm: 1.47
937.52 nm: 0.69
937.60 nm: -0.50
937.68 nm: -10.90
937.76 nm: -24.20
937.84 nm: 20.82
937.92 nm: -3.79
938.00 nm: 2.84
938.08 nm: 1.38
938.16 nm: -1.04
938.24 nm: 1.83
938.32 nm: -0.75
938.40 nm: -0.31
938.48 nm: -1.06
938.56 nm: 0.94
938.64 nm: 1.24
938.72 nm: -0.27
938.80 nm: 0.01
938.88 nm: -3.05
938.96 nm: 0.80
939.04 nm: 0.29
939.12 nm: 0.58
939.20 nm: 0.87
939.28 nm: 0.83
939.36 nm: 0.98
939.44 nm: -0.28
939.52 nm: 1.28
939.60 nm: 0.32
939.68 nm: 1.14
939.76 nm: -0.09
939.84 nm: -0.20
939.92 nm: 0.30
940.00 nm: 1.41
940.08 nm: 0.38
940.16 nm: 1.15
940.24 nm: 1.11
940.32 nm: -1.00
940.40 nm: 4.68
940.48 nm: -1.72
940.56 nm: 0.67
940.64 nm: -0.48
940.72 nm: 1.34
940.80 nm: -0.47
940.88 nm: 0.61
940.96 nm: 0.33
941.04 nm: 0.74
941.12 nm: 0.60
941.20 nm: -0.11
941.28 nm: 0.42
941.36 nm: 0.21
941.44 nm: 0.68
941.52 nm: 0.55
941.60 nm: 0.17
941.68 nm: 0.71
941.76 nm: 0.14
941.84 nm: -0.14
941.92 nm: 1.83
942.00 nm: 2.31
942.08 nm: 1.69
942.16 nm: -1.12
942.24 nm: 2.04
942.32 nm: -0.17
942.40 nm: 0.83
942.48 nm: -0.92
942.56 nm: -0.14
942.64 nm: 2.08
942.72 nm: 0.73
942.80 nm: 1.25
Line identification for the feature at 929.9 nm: Hbeta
